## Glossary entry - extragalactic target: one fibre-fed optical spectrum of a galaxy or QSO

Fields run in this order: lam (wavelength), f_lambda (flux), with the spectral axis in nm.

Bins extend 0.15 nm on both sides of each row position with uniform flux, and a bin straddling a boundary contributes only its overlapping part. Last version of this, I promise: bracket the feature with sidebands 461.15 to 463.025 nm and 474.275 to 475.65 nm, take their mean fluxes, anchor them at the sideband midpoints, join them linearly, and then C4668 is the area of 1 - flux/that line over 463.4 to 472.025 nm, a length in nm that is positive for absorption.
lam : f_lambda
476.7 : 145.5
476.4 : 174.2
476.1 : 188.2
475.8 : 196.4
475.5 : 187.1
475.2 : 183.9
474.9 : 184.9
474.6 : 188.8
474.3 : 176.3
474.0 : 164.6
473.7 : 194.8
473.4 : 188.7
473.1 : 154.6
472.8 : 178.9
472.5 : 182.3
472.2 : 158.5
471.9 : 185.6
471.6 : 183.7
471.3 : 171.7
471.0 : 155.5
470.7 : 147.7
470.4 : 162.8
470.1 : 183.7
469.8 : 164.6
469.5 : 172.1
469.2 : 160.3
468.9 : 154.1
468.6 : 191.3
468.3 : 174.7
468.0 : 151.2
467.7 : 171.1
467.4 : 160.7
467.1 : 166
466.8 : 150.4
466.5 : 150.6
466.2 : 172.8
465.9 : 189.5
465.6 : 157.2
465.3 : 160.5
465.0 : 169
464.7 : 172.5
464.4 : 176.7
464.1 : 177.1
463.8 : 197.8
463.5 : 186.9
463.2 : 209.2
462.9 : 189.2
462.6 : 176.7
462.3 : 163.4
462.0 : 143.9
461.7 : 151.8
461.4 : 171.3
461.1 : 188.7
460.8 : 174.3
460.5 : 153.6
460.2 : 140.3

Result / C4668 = 0.26 nm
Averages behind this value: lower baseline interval 167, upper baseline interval 185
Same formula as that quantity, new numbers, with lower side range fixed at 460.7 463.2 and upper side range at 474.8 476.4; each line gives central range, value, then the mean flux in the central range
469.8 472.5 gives 0.192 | 169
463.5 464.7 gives -0.057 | 183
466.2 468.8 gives 0.196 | 165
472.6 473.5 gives 0.051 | 174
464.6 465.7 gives 0.068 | 165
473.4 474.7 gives 0.025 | 182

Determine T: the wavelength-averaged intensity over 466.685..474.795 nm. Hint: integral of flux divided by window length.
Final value 170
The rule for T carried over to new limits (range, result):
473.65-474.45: 177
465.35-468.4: 164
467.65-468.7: 171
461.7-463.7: 177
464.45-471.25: 166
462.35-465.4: 181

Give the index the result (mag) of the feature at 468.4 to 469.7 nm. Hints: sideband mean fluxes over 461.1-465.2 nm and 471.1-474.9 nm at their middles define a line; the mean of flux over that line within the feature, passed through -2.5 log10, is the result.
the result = 0.05 mag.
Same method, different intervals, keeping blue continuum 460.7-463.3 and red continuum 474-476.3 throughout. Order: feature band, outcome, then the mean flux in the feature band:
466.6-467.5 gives 0.126 mag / 158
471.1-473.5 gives 0.046 mag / 175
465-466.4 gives 0.047 mag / 169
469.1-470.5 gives 0.069 mag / 169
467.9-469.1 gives 0.068 mag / 168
